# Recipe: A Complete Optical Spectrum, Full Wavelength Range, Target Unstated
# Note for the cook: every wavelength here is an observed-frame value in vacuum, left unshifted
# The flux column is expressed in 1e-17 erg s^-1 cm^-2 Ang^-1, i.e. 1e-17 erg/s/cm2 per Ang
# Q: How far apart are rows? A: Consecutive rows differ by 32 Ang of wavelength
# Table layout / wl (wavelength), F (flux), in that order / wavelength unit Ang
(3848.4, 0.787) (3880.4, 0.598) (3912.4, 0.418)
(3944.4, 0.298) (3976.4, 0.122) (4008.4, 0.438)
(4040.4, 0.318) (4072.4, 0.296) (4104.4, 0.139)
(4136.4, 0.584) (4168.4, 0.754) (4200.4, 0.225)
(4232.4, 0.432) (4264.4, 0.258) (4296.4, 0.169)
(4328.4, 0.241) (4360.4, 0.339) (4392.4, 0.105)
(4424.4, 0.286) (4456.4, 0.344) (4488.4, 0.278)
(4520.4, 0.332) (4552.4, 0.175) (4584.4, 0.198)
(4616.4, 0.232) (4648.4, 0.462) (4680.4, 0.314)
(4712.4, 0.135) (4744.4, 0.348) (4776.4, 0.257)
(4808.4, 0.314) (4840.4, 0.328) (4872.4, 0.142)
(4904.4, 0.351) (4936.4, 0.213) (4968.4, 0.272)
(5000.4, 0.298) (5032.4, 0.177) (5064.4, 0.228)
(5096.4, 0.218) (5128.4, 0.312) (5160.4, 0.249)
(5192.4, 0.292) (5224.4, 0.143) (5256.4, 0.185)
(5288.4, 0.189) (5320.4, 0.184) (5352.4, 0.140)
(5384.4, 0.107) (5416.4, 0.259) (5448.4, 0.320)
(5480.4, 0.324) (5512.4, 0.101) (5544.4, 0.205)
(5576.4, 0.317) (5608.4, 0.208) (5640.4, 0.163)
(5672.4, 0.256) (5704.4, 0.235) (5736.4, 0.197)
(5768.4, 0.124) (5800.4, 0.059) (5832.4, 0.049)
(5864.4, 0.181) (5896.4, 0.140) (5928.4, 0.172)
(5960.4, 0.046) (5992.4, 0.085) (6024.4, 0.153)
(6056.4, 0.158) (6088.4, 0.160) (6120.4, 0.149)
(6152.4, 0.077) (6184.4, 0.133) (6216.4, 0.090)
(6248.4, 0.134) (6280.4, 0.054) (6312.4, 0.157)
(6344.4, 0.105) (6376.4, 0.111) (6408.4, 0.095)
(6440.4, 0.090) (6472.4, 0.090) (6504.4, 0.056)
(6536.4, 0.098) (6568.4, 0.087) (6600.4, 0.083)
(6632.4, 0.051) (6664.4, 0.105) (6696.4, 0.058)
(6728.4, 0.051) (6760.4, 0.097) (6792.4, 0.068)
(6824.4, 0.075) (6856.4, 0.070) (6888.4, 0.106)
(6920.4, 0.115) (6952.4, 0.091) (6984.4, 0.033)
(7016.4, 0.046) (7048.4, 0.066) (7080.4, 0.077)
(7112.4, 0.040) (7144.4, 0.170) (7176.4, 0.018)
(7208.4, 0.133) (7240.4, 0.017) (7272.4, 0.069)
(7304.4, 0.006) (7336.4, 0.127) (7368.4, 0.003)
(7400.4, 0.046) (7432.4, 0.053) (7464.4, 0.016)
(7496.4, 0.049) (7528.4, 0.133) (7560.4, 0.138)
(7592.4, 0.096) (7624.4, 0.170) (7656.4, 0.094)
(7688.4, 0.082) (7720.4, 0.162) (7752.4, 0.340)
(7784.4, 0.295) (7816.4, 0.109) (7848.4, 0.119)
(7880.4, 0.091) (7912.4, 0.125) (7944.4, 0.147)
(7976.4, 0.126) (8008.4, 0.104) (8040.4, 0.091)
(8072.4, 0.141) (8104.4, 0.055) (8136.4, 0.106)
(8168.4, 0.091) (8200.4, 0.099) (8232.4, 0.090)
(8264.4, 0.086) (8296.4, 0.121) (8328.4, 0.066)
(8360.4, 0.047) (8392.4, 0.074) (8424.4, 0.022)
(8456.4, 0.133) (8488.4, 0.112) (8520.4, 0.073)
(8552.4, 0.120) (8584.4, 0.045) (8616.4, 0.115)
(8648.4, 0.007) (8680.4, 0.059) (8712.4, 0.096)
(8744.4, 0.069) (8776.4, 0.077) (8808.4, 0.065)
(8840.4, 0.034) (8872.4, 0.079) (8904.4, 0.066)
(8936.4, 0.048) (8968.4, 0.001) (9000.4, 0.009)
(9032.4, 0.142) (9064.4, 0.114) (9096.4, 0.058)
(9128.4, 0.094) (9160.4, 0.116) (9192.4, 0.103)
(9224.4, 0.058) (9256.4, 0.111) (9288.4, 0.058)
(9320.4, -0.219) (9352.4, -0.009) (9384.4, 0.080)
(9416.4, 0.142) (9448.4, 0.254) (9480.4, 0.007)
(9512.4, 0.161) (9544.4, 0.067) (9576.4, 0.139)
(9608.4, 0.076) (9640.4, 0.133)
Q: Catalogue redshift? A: 1.083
